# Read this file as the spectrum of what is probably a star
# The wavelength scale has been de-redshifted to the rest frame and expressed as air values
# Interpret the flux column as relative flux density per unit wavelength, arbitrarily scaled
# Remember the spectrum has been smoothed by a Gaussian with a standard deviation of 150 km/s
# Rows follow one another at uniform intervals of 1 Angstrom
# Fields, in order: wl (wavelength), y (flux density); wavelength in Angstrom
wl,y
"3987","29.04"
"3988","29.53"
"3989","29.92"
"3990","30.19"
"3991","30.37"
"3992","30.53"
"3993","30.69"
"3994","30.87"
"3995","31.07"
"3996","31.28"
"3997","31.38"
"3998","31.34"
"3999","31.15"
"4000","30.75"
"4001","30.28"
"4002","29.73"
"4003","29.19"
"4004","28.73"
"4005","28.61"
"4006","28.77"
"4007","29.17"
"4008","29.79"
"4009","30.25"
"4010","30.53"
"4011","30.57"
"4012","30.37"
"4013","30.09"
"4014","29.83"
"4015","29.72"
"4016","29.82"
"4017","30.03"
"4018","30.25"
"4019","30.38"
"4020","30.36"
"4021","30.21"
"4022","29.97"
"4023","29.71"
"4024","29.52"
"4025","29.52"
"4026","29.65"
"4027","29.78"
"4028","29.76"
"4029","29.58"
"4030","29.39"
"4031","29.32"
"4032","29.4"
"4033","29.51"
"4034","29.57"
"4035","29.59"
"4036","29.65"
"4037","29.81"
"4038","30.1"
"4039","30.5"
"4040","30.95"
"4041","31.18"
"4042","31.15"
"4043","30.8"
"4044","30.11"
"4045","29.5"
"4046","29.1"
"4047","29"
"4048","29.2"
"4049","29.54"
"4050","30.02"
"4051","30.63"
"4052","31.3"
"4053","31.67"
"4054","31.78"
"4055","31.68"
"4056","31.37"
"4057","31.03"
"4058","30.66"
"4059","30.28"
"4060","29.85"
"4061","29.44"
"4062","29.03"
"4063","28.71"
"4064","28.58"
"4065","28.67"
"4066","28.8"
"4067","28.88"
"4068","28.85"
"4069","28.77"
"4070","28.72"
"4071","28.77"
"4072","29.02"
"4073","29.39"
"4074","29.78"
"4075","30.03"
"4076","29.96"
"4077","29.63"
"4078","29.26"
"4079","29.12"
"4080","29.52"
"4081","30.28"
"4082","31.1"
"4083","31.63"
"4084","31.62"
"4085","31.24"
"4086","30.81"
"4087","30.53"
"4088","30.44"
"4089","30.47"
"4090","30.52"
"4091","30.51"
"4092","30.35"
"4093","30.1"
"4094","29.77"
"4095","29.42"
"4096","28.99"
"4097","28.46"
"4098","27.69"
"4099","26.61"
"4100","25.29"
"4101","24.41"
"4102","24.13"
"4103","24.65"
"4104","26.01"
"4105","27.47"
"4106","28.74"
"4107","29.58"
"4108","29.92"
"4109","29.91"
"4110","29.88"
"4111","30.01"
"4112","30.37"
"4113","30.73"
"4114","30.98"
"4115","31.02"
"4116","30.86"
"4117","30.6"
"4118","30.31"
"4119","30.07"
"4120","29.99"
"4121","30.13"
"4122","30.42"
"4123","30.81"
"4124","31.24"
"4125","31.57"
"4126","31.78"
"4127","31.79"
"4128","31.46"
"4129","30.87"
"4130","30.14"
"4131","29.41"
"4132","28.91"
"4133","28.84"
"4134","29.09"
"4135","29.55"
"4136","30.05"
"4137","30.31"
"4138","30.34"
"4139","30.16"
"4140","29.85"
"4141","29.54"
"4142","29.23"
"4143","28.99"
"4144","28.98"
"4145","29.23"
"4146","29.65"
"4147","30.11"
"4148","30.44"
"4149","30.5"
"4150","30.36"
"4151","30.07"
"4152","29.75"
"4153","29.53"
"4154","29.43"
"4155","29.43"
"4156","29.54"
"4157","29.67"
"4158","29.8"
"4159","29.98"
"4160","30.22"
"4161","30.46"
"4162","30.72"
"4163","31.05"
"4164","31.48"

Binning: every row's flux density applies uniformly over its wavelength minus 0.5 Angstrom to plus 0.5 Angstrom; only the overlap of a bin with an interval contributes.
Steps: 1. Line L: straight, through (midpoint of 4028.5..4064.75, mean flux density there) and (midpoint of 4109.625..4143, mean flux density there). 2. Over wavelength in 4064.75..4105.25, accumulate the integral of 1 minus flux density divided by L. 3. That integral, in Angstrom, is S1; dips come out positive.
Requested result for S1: 1.5 Angstrom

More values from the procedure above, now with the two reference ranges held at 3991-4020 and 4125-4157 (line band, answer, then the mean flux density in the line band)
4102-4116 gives 0.4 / 29.1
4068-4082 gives 0.3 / 29.4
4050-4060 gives -0.3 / 31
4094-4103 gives 0.9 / 26.9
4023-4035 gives 0.2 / 29.6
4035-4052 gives 0.0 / 30.1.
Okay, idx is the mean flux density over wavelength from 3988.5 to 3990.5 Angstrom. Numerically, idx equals 30.1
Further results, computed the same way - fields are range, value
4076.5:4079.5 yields 29.3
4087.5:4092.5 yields 30.5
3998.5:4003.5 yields 30.2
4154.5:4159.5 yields 29.7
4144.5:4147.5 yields 29.7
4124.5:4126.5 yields 31.7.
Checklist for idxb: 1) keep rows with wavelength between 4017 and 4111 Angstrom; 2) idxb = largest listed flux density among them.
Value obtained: 31.78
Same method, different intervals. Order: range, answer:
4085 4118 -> 31.24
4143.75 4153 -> 30.5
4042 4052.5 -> 31.3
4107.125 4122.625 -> 31.02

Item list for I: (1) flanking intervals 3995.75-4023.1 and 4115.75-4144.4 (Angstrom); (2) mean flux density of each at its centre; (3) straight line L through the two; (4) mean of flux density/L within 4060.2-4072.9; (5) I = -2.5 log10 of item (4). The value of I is 0.05 mag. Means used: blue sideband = 30.1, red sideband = 30.2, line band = 28.9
